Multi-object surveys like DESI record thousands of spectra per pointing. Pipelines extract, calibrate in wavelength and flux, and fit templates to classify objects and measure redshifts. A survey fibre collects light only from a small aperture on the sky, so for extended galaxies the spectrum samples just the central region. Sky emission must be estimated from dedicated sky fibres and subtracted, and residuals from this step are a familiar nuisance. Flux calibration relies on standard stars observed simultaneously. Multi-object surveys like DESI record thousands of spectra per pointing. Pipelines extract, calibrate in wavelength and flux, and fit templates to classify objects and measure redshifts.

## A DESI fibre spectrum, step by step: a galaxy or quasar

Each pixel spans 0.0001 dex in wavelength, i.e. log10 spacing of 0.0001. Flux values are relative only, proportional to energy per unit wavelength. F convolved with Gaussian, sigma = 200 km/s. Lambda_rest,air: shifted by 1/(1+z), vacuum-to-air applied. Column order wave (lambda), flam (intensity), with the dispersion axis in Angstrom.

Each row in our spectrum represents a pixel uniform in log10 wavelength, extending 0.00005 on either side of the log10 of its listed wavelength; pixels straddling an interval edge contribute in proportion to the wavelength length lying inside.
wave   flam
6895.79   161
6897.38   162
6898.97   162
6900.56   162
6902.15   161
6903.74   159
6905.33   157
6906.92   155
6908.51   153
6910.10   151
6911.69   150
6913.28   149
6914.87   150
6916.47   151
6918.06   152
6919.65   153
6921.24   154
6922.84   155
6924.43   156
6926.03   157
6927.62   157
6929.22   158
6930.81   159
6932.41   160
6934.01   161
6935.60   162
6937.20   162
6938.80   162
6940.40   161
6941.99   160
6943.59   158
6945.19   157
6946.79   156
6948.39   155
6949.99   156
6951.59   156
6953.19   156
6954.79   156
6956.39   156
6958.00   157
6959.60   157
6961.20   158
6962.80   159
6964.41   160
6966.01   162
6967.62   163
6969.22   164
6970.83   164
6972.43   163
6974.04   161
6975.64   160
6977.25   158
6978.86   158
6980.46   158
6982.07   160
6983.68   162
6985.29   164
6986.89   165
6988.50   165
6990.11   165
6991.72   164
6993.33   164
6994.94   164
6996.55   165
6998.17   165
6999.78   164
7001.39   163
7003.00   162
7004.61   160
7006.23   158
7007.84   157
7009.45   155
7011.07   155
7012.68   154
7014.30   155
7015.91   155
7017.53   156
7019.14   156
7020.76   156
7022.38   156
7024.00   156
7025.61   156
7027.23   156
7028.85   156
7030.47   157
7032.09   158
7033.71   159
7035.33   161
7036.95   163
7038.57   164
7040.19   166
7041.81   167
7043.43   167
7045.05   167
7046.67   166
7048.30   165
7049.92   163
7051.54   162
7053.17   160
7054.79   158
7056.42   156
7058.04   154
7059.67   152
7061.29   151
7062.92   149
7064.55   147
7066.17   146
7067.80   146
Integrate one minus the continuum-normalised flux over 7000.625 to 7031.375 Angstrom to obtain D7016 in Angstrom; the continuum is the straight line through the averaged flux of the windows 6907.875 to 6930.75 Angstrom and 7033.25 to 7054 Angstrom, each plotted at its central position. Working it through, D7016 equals 0.9 Angstrom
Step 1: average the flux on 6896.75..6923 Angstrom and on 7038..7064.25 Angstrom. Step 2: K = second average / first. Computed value 1.03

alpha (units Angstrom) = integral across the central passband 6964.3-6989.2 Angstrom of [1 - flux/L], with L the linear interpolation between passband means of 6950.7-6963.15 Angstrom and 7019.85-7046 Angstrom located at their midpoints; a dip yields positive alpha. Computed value -0.63 Angstrom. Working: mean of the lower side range 157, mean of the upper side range 160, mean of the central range 162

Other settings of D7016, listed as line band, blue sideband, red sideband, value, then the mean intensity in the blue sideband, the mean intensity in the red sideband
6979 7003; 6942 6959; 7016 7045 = -0.80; 156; 159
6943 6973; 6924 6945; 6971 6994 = 0.40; 159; 162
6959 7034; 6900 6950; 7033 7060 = -0.02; 157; 162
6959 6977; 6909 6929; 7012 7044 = -0.62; 153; 159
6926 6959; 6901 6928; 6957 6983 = -0.22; 154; 160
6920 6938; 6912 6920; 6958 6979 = -0.57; 151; 160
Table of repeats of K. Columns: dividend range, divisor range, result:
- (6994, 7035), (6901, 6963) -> 1.01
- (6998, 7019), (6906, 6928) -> 1.03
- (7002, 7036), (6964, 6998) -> 0.97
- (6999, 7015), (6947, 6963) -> 1.01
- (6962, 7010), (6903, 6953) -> 1.04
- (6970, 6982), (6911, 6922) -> 1.06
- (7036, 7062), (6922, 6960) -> 1.02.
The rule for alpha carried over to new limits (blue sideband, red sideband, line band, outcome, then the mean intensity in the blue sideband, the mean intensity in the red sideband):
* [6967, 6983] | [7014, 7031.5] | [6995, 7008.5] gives -0.3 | 161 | 156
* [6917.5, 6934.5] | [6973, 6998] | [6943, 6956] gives 0.2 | 157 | 162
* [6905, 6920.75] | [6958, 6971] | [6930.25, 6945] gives -0.4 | 152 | 160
